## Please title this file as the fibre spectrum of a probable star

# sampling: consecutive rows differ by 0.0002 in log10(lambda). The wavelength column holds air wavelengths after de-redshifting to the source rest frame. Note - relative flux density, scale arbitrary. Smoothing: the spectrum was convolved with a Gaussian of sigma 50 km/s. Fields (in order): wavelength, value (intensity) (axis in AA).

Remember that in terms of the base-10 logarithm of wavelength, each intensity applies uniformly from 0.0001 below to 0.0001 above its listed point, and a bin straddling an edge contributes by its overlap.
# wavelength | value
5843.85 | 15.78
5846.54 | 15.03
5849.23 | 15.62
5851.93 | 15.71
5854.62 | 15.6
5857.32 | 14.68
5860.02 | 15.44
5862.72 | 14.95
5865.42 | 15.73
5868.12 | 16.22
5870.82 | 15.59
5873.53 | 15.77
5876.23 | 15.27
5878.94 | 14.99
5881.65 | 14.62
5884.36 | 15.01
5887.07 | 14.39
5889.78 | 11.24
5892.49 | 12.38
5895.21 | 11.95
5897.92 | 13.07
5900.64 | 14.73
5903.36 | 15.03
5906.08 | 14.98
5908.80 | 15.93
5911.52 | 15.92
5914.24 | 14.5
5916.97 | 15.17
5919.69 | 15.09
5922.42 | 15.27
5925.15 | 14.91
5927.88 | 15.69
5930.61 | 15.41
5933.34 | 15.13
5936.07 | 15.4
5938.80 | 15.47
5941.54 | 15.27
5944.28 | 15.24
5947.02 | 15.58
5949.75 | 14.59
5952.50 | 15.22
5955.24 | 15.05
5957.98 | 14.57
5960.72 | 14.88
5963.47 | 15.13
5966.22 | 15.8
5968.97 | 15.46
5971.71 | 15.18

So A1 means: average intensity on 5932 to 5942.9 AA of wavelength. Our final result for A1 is 15.3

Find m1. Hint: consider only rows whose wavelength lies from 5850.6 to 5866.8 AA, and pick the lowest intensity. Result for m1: 14.68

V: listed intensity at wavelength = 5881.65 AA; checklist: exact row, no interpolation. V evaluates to 14.62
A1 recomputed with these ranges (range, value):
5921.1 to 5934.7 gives 15.3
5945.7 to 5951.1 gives 15.1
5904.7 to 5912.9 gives 15.6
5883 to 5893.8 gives 13.3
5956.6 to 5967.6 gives 15.1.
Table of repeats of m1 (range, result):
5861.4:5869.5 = 14.95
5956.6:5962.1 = 14.57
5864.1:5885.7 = 14.62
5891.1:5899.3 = 11.95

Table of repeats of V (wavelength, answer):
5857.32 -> 14.68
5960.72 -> 14.88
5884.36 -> 15.01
